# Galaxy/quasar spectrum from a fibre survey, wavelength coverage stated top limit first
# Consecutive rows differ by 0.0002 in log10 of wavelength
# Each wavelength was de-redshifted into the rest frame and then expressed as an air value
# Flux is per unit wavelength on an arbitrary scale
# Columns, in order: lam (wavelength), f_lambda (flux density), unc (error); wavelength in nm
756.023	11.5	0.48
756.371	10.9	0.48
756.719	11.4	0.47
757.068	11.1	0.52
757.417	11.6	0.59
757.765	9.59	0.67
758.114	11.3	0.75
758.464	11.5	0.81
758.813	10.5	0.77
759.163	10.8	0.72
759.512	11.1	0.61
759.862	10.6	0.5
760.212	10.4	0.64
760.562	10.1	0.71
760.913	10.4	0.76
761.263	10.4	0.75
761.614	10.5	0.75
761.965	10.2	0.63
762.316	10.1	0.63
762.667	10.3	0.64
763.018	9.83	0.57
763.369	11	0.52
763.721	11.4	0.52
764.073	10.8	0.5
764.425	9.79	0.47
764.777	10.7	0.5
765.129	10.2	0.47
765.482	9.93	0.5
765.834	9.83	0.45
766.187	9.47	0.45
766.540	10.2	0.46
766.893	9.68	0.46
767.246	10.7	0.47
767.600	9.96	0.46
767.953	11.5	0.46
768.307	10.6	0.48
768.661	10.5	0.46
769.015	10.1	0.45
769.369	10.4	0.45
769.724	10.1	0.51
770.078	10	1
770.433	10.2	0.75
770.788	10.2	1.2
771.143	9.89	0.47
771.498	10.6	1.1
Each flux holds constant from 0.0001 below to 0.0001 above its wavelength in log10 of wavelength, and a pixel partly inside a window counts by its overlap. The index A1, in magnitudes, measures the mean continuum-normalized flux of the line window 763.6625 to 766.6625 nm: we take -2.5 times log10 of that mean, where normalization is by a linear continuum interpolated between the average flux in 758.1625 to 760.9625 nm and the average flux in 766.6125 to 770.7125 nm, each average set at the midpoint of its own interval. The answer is 0.03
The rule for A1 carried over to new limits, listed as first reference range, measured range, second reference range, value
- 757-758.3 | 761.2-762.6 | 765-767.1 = 0.01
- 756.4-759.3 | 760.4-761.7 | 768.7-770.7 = 0.04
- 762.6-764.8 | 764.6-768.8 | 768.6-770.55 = 0.01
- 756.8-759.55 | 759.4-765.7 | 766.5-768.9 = 0.03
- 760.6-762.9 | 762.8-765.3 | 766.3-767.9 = -0.03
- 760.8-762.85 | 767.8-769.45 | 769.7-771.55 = -0.05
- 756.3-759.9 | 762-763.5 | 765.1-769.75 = 0.03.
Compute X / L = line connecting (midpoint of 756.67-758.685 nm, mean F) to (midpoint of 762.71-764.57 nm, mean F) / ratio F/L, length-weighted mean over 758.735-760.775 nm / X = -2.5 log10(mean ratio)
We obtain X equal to 0.03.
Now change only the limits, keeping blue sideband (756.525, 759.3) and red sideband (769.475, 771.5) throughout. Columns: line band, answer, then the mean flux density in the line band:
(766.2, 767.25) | 0.04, 10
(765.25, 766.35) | 0.07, 9.77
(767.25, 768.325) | -0.04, 10.7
